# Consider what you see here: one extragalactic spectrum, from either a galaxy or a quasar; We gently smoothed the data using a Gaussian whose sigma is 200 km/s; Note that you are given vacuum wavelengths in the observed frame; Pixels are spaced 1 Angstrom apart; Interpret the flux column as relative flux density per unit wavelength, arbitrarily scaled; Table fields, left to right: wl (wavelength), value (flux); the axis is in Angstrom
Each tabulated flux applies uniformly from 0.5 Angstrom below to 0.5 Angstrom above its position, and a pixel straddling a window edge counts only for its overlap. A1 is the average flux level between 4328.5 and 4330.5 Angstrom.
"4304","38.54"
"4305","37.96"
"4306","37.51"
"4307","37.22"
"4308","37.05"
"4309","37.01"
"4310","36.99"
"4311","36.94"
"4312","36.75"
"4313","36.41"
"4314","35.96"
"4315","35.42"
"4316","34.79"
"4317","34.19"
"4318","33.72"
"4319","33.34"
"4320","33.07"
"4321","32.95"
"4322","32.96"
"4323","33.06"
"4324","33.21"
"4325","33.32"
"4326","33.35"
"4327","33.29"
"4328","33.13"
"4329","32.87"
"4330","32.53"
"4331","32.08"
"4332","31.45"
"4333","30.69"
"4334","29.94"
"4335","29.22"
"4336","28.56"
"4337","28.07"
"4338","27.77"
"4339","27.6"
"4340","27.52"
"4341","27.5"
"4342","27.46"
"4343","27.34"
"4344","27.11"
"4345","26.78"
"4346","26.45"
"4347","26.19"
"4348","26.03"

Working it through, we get 32.7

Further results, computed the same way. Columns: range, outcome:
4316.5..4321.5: 33.5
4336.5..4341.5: 27.7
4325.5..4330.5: 33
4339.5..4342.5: 27.5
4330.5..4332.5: 31.8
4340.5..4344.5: 27.4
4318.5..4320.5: 33.2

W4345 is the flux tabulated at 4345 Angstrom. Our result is 26.78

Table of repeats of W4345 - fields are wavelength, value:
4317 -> 34.19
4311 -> 36.94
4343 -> 27.34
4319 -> 33.34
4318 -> 33.72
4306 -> 37.51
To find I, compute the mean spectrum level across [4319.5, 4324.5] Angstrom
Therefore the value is 33.1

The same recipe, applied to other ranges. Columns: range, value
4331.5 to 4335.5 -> 30.3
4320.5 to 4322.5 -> 33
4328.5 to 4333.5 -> 31.9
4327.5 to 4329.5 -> 33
